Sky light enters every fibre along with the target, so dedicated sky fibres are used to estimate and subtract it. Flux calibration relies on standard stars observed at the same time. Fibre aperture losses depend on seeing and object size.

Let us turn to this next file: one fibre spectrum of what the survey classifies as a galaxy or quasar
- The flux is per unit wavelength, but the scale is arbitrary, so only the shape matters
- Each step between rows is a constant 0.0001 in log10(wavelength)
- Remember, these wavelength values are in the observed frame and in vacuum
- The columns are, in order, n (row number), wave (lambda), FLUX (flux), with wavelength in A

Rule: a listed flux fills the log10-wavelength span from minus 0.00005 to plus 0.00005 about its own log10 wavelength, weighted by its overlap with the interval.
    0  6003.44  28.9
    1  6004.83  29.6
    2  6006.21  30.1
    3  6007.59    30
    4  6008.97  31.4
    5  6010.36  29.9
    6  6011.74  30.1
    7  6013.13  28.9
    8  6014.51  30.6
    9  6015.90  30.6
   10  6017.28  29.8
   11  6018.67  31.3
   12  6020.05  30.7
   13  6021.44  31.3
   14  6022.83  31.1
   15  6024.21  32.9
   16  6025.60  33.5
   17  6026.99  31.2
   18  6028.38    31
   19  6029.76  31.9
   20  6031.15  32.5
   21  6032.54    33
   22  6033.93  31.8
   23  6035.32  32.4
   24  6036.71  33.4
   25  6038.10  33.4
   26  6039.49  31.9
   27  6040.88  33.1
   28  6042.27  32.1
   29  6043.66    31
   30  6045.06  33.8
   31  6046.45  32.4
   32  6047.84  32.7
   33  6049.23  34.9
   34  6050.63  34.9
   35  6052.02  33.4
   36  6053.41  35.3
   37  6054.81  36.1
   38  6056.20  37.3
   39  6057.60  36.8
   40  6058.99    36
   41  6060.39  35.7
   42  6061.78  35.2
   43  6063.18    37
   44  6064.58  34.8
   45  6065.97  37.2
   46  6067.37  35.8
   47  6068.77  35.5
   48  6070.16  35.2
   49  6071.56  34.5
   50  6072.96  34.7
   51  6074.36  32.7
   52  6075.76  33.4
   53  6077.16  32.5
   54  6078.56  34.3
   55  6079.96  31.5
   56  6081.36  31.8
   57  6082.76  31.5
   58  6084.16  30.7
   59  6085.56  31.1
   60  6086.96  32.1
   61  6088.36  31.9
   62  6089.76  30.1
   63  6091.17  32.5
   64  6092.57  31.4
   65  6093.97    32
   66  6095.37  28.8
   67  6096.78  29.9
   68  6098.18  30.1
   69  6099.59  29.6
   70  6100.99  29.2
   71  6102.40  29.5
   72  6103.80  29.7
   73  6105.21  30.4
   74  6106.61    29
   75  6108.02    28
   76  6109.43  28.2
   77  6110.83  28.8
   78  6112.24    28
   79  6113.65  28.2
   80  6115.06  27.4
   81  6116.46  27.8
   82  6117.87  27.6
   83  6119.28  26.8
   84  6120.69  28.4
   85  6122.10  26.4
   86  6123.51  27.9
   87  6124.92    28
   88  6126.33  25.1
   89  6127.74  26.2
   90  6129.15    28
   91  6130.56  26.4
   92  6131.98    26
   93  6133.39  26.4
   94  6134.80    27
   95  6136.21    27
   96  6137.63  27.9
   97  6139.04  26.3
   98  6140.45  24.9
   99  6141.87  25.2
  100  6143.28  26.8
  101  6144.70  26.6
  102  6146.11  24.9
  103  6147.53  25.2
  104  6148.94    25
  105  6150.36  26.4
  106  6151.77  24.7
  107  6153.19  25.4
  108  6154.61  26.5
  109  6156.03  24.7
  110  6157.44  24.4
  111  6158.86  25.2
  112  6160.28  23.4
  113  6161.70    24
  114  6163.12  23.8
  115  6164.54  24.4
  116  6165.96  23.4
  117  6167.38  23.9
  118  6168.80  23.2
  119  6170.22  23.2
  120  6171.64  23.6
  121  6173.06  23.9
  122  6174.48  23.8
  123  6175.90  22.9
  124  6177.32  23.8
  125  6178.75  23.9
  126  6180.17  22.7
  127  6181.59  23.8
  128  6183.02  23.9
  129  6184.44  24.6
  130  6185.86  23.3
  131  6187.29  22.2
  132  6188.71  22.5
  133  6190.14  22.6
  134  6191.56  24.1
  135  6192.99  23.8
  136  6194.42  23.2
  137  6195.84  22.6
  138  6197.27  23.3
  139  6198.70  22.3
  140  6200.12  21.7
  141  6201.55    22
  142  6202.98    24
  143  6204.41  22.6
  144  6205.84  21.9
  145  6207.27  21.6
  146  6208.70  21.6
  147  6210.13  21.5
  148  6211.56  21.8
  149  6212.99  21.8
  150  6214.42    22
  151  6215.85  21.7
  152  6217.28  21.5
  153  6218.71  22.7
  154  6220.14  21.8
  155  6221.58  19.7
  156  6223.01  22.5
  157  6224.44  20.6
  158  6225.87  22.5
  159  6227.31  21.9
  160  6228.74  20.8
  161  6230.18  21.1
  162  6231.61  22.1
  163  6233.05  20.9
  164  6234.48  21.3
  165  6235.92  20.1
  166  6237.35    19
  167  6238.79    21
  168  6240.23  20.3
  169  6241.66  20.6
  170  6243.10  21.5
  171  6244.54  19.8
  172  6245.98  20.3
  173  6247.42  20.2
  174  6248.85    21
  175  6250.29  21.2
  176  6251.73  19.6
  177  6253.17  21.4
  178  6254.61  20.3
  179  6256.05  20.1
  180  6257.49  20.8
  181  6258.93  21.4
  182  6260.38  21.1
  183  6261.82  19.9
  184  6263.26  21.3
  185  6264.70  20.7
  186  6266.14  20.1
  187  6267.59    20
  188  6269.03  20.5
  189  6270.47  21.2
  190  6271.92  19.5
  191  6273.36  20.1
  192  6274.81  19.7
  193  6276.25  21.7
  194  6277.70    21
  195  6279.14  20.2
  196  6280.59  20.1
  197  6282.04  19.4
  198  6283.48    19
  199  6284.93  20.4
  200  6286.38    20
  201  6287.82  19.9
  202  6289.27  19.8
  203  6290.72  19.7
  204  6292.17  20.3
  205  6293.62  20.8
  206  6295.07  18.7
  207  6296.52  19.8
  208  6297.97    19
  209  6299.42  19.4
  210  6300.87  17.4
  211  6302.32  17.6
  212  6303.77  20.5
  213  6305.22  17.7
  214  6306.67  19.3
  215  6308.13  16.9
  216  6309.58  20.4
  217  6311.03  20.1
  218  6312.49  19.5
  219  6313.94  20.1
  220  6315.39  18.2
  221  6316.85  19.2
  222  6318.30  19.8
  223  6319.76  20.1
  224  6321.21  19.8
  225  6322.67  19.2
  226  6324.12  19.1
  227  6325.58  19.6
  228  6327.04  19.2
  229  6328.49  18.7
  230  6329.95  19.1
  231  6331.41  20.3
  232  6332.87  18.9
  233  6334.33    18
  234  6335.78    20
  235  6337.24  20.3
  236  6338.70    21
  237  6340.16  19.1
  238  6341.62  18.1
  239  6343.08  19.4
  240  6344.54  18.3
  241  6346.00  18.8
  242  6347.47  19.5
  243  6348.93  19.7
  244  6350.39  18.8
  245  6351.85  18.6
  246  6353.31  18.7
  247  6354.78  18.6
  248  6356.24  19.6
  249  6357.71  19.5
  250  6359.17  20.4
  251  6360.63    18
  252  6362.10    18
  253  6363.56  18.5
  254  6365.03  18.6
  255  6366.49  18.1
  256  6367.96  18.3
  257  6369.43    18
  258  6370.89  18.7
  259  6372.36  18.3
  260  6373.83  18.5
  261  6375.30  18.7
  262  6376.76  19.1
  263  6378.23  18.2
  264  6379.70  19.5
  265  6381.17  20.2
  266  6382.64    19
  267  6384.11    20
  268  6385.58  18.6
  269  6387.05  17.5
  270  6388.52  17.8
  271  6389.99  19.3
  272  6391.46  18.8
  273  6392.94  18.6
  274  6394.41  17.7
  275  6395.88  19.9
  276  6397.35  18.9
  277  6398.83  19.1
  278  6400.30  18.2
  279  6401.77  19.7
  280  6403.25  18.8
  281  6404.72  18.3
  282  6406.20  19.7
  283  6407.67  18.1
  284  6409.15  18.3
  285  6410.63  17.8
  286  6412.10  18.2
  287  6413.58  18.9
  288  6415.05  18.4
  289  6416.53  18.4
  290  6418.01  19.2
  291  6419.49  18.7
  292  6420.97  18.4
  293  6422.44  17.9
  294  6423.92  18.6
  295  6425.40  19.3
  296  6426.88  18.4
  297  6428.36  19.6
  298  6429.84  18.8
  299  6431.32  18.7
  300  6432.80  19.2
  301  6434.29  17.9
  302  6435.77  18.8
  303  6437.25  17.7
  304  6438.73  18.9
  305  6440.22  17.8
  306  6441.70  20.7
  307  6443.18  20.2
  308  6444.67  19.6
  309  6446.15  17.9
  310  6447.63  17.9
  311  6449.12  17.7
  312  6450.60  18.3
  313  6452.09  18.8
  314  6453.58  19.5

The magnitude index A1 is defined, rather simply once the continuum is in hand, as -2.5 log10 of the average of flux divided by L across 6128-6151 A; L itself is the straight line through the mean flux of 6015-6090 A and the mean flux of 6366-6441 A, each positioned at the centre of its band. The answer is 0.13 mag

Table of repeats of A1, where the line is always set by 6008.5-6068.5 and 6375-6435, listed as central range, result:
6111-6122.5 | 0.088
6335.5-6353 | 0.099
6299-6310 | 0.216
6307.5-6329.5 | 0.146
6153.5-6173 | 0.168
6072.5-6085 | -0.035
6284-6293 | 0.166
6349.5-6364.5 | 0.096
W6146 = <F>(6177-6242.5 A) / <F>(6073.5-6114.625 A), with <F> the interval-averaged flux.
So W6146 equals 0.72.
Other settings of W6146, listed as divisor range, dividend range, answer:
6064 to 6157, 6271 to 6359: 0.67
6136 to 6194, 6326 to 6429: 0.77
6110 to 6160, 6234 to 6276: 0.77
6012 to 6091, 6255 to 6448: 0.58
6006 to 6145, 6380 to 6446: 0.61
